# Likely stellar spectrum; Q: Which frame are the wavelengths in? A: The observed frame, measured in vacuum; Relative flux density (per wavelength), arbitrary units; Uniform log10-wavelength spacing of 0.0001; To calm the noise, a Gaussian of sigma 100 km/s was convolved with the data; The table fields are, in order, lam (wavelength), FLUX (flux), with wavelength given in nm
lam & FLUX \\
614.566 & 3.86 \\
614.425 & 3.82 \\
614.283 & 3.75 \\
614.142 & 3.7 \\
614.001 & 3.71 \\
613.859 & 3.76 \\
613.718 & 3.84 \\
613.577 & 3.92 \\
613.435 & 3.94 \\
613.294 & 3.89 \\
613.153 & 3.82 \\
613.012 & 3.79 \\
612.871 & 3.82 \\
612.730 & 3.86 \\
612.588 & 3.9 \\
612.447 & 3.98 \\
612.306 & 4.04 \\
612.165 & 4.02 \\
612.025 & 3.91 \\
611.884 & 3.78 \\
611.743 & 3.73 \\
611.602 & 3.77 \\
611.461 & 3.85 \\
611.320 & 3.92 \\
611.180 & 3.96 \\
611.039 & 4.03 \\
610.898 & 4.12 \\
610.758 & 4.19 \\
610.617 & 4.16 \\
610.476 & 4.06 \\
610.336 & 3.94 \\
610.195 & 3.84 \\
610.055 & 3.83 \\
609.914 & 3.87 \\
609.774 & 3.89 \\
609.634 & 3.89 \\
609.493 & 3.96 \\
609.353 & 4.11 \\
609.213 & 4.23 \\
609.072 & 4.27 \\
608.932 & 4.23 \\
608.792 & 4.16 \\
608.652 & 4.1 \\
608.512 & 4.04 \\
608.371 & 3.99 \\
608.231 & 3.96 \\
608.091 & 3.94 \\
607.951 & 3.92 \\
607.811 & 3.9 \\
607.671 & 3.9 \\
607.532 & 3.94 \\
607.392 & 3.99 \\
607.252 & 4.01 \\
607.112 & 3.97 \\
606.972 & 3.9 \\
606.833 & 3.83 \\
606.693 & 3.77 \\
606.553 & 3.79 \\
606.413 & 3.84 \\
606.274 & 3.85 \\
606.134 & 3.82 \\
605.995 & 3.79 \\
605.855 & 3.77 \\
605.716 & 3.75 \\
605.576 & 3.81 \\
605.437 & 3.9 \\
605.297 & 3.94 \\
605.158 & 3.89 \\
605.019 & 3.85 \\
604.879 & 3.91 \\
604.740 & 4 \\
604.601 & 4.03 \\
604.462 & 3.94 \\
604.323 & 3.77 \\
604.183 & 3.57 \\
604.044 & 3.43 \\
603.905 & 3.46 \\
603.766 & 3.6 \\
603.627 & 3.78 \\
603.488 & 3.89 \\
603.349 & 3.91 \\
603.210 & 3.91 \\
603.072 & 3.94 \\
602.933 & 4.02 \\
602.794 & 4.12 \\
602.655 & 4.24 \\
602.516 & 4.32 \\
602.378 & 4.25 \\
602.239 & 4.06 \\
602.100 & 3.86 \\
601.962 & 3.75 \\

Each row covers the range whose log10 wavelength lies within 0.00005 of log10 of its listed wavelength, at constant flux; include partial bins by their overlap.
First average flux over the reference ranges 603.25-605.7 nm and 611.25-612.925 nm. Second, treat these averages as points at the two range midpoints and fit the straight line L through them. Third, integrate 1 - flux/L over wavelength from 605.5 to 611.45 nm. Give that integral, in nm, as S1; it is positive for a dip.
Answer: -0.17 nm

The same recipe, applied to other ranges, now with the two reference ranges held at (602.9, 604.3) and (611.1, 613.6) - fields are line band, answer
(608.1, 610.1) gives -0.11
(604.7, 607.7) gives -0.07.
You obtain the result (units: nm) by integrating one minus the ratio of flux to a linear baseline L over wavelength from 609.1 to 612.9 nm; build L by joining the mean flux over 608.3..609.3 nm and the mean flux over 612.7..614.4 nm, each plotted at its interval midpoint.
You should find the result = 0.03 nm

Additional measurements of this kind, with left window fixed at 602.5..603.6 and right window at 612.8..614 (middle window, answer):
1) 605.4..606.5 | 0.043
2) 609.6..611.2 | -0.038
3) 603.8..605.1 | 0.073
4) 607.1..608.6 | -0.010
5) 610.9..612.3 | -0.012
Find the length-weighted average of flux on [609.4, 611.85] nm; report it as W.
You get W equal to 3.94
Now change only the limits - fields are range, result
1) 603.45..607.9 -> 3.83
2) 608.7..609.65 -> 4.13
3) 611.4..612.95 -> 3.88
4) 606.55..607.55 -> 3.9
